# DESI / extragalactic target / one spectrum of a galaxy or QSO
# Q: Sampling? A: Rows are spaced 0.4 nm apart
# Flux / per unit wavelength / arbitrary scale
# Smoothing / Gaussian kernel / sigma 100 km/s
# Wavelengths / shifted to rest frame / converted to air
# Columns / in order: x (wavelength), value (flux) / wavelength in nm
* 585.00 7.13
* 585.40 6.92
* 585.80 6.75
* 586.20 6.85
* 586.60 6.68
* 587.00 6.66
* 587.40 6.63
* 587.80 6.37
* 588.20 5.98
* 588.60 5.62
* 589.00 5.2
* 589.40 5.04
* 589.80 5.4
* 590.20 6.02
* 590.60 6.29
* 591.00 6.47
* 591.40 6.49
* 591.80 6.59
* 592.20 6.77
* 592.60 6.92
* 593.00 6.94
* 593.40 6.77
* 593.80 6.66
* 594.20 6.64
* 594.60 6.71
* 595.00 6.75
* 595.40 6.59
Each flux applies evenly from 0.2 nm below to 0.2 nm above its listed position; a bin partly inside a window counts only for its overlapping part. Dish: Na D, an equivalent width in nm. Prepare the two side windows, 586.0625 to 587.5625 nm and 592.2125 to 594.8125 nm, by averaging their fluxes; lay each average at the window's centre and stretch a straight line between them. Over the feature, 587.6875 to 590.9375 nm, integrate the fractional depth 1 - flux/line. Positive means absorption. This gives 0.47 nm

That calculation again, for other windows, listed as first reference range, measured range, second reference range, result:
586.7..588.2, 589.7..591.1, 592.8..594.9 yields 0.115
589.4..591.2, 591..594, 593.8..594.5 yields -0.177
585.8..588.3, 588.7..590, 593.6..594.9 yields 0.267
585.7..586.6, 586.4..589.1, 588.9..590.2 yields -0.040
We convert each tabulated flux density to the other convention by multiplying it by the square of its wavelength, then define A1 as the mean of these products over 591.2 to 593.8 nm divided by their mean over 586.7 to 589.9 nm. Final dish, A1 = 1.2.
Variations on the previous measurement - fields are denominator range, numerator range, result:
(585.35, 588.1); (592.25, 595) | 1.04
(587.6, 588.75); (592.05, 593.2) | 1.16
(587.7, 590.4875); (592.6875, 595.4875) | 1.21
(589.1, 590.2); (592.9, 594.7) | 1.27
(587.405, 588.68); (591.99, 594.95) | 1.13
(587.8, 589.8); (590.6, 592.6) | 1.20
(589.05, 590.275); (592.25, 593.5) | 1.29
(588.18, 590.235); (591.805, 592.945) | 1.26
